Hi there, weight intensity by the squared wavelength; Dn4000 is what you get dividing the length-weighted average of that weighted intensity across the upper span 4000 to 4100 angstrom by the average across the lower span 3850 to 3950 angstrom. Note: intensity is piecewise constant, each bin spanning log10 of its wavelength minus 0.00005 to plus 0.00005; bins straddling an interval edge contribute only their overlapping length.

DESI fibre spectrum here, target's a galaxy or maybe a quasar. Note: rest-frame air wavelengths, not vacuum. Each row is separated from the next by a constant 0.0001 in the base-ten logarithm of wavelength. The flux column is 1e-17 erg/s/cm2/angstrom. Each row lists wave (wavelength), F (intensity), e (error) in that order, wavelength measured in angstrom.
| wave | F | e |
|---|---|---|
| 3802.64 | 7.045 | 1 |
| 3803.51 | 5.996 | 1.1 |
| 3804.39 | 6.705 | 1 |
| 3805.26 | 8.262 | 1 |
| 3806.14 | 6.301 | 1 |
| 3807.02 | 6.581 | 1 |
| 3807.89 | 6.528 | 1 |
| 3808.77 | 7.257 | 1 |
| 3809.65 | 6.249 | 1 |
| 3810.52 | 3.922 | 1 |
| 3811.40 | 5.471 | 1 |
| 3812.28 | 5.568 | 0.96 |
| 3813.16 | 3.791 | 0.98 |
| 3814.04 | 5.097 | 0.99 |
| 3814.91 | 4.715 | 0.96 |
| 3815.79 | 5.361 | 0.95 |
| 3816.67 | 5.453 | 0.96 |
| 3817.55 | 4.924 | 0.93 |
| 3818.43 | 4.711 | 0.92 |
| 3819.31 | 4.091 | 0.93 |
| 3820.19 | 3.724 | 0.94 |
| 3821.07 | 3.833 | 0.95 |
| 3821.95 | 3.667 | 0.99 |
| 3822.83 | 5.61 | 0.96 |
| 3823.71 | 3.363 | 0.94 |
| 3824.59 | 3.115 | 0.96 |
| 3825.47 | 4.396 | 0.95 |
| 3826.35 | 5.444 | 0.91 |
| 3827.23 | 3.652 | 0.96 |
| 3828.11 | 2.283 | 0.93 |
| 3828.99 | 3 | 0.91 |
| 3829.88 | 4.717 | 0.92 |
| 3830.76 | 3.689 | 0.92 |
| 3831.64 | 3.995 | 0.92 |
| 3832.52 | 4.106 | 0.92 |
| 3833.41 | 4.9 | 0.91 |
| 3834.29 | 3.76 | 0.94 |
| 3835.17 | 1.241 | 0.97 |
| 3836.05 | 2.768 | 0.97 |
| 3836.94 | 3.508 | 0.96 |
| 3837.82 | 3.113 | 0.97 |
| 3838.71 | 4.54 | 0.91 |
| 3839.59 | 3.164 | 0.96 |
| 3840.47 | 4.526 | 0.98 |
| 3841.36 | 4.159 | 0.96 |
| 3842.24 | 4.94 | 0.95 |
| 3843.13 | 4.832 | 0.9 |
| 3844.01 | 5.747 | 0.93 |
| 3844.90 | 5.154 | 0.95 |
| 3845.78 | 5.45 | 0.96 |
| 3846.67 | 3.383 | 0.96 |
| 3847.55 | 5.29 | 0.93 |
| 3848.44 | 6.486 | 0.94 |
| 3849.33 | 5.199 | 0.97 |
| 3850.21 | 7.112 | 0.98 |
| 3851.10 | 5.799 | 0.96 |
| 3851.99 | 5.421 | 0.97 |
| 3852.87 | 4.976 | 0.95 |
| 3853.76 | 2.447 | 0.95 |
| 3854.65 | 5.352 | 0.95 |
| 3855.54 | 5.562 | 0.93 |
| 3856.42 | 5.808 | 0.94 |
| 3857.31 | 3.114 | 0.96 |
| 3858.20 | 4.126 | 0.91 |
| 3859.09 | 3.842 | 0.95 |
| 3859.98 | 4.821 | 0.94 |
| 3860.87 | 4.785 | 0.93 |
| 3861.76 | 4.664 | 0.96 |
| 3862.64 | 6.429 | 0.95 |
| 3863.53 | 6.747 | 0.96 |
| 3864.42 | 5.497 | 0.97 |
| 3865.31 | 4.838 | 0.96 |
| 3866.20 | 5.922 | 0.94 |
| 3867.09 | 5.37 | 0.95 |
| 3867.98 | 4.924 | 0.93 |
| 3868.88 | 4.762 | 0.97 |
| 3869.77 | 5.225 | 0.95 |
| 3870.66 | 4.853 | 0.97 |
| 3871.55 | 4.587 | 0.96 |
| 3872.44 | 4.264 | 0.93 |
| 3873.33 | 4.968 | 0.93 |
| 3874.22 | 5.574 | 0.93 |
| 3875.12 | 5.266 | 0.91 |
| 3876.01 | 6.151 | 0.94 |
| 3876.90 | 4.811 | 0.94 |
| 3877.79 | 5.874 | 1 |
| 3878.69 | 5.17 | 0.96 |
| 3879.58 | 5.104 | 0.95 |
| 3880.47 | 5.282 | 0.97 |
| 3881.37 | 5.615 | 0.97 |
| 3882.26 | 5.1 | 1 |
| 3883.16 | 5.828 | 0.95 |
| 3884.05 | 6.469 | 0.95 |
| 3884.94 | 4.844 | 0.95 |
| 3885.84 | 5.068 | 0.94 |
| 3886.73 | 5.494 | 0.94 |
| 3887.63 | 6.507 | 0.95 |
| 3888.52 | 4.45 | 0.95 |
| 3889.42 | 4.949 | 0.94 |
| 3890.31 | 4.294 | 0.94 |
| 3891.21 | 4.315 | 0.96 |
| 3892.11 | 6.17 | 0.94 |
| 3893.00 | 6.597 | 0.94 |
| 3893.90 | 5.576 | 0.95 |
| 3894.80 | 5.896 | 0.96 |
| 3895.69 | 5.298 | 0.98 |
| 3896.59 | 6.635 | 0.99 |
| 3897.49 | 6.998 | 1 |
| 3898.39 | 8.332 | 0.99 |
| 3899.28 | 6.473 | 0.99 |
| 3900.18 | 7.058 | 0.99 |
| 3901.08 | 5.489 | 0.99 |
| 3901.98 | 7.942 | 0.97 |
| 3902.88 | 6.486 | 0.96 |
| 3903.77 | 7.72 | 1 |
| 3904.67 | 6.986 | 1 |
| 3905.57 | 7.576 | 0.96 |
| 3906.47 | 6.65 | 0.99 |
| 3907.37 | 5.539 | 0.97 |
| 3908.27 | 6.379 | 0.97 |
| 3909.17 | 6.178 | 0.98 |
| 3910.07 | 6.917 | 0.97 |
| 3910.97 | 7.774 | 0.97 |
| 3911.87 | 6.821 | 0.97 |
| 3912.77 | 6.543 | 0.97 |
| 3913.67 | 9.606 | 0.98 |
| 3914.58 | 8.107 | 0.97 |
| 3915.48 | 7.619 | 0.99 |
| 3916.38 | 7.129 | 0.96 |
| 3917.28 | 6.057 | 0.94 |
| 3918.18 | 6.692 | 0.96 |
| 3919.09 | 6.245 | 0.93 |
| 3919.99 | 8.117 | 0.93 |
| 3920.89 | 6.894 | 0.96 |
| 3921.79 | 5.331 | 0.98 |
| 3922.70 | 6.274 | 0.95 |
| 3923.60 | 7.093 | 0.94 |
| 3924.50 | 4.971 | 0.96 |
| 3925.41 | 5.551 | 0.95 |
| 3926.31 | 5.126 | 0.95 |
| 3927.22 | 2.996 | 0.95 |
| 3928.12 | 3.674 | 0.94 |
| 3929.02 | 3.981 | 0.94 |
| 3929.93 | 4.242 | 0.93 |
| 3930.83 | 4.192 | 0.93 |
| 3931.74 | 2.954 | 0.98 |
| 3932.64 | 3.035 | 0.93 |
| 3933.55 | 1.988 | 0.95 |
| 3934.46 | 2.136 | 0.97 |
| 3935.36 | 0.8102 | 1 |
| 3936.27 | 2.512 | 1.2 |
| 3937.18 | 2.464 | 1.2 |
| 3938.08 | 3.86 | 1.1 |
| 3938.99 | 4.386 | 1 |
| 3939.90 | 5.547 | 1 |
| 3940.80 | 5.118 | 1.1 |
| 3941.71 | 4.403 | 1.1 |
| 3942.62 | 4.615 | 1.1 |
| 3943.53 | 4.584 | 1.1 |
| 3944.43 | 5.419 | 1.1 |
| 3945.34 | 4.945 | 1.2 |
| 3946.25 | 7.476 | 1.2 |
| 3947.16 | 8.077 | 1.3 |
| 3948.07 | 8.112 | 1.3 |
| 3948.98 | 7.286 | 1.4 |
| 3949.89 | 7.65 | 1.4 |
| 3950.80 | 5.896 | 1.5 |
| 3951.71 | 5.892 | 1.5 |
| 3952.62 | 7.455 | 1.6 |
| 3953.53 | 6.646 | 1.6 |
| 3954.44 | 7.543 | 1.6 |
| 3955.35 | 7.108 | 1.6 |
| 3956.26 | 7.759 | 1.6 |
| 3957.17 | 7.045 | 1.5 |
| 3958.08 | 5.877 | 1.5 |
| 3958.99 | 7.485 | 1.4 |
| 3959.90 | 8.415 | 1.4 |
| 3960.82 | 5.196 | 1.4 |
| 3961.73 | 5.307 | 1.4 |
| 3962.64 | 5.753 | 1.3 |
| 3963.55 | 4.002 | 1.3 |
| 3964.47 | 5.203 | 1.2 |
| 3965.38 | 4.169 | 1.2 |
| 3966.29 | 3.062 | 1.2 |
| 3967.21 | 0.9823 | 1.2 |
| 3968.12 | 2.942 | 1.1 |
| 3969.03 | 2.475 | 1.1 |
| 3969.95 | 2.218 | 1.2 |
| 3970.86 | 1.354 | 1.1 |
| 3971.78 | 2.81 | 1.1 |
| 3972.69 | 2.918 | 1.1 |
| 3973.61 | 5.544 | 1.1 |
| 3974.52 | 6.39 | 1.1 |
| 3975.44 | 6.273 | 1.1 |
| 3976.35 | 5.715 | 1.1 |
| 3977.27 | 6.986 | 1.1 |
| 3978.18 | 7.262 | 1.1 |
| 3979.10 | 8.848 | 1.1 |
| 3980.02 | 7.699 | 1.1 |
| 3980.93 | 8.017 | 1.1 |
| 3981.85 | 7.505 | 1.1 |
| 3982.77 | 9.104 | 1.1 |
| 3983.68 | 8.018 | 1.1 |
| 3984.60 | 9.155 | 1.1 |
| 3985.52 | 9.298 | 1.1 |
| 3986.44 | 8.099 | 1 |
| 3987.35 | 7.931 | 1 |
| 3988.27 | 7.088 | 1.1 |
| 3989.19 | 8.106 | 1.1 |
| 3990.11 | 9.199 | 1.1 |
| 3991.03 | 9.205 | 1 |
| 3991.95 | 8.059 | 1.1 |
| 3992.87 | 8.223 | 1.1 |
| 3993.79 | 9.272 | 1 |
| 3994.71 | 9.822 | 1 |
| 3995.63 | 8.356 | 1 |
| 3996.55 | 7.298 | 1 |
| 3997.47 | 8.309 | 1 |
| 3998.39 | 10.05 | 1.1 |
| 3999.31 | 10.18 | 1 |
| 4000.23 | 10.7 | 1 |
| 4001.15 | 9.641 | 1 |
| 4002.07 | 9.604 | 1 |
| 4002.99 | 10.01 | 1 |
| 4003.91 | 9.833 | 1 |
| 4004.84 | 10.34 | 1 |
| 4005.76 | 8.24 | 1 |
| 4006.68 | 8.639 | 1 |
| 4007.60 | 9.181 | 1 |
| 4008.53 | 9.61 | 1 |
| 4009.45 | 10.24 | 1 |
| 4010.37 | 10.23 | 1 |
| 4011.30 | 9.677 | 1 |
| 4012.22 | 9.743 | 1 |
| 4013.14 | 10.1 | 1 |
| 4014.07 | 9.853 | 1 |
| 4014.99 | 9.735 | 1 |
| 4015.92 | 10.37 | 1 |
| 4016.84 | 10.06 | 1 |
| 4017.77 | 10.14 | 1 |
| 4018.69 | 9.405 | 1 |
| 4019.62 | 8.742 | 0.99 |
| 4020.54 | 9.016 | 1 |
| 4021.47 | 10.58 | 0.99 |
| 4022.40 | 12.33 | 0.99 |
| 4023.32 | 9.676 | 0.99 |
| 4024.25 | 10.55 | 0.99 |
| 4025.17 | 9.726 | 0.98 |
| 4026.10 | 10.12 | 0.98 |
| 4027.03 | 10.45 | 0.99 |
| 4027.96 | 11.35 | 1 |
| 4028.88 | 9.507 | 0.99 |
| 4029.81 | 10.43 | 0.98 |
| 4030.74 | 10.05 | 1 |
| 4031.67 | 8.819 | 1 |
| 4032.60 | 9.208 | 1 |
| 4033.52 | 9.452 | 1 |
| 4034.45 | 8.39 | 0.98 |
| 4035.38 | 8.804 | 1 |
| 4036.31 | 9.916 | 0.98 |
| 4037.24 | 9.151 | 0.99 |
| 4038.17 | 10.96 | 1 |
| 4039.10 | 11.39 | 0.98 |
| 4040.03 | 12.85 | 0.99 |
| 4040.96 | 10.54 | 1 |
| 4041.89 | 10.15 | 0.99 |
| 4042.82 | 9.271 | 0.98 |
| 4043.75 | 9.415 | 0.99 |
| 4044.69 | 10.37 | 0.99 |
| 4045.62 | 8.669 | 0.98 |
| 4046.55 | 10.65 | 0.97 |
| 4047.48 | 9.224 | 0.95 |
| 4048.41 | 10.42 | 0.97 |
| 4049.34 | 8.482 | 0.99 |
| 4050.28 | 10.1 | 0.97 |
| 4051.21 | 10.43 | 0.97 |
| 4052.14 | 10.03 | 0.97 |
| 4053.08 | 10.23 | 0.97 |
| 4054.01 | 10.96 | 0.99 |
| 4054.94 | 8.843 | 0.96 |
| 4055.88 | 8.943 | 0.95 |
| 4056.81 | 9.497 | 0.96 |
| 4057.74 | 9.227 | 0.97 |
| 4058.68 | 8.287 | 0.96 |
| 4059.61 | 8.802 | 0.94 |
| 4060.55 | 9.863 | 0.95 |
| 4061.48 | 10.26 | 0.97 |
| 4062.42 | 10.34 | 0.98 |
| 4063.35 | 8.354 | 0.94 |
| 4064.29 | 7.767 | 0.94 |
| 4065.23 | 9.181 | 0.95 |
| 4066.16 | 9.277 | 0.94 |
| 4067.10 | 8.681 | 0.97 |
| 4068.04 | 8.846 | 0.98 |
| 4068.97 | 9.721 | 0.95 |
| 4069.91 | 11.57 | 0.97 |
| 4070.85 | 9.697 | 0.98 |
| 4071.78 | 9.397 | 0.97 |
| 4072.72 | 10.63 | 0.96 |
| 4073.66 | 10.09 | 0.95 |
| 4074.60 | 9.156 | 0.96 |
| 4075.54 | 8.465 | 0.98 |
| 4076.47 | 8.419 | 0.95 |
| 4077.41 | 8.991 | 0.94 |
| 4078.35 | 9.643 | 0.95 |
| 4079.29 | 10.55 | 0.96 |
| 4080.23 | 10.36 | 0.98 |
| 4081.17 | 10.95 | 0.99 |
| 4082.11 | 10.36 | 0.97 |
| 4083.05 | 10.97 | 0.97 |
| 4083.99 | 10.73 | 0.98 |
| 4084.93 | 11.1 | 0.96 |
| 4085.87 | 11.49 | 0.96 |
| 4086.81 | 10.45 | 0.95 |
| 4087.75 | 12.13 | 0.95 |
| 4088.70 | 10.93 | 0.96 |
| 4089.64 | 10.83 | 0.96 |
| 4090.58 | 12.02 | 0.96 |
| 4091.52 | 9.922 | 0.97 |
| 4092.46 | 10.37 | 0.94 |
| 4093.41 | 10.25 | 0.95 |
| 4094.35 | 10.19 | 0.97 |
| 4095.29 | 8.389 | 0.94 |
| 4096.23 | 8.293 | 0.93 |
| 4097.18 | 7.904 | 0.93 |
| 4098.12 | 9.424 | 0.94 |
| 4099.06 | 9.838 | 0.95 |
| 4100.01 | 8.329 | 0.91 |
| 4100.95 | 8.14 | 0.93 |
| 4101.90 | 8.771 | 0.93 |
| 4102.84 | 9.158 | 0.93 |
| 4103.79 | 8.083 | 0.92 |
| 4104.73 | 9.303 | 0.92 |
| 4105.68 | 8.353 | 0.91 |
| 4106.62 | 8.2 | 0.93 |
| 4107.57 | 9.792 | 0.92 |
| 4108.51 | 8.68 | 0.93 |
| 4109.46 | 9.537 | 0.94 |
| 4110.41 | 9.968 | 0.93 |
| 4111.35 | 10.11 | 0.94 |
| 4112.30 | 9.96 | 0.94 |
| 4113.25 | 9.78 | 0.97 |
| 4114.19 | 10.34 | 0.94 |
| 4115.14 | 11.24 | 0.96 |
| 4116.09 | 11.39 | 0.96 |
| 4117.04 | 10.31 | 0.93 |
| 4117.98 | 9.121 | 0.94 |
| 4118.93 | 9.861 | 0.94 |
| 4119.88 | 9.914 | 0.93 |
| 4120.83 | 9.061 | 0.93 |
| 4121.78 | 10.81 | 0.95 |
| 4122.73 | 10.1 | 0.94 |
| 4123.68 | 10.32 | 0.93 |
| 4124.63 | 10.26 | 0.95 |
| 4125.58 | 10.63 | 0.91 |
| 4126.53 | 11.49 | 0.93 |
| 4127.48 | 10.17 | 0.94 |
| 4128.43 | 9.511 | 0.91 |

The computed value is 1.9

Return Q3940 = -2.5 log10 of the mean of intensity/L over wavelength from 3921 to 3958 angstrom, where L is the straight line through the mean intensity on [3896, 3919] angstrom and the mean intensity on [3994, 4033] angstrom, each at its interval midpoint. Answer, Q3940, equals 0.455 mag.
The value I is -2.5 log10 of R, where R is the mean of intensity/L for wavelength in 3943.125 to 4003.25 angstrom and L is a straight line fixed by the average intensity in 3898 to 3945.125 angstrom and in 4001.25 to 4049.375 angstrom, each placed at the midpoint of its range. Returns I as 0.13 mag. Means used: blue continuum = 5.58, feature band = 6.88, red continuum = 9.89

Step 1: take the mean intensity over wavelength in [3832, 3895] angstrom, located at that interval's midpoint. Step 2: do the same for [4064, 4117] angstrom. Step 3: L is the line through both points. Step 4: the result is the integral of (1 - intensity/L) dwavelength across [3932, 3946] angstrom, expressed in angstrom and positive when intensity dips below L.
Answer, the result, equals 6.0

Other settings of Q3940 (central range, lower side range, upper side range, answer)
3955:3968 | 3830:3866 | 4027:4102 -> 0.32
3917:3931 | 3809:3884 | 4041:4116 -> 0.16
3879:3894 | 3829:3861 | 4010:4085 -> 0.04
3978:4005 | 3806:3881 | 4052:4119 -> -0.13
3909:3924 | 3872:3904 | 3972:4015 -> -0.08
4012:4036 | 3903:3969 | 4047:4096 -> -0.18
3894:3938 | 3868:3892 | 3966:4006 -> 0.02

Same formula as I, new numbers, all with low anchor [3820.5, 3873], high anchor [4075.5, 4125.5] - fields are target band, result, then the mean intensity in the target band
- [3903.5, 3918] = -0.20 mag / 7.08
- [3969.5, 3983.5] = 0.22 mag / 5.96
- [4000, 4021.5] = -0.21 mag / 9.71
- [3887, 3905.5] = -0.12 mag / 6.23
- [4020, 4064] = -0.15 mag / 9.86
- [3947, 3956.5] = -0.07 mag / 7.18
